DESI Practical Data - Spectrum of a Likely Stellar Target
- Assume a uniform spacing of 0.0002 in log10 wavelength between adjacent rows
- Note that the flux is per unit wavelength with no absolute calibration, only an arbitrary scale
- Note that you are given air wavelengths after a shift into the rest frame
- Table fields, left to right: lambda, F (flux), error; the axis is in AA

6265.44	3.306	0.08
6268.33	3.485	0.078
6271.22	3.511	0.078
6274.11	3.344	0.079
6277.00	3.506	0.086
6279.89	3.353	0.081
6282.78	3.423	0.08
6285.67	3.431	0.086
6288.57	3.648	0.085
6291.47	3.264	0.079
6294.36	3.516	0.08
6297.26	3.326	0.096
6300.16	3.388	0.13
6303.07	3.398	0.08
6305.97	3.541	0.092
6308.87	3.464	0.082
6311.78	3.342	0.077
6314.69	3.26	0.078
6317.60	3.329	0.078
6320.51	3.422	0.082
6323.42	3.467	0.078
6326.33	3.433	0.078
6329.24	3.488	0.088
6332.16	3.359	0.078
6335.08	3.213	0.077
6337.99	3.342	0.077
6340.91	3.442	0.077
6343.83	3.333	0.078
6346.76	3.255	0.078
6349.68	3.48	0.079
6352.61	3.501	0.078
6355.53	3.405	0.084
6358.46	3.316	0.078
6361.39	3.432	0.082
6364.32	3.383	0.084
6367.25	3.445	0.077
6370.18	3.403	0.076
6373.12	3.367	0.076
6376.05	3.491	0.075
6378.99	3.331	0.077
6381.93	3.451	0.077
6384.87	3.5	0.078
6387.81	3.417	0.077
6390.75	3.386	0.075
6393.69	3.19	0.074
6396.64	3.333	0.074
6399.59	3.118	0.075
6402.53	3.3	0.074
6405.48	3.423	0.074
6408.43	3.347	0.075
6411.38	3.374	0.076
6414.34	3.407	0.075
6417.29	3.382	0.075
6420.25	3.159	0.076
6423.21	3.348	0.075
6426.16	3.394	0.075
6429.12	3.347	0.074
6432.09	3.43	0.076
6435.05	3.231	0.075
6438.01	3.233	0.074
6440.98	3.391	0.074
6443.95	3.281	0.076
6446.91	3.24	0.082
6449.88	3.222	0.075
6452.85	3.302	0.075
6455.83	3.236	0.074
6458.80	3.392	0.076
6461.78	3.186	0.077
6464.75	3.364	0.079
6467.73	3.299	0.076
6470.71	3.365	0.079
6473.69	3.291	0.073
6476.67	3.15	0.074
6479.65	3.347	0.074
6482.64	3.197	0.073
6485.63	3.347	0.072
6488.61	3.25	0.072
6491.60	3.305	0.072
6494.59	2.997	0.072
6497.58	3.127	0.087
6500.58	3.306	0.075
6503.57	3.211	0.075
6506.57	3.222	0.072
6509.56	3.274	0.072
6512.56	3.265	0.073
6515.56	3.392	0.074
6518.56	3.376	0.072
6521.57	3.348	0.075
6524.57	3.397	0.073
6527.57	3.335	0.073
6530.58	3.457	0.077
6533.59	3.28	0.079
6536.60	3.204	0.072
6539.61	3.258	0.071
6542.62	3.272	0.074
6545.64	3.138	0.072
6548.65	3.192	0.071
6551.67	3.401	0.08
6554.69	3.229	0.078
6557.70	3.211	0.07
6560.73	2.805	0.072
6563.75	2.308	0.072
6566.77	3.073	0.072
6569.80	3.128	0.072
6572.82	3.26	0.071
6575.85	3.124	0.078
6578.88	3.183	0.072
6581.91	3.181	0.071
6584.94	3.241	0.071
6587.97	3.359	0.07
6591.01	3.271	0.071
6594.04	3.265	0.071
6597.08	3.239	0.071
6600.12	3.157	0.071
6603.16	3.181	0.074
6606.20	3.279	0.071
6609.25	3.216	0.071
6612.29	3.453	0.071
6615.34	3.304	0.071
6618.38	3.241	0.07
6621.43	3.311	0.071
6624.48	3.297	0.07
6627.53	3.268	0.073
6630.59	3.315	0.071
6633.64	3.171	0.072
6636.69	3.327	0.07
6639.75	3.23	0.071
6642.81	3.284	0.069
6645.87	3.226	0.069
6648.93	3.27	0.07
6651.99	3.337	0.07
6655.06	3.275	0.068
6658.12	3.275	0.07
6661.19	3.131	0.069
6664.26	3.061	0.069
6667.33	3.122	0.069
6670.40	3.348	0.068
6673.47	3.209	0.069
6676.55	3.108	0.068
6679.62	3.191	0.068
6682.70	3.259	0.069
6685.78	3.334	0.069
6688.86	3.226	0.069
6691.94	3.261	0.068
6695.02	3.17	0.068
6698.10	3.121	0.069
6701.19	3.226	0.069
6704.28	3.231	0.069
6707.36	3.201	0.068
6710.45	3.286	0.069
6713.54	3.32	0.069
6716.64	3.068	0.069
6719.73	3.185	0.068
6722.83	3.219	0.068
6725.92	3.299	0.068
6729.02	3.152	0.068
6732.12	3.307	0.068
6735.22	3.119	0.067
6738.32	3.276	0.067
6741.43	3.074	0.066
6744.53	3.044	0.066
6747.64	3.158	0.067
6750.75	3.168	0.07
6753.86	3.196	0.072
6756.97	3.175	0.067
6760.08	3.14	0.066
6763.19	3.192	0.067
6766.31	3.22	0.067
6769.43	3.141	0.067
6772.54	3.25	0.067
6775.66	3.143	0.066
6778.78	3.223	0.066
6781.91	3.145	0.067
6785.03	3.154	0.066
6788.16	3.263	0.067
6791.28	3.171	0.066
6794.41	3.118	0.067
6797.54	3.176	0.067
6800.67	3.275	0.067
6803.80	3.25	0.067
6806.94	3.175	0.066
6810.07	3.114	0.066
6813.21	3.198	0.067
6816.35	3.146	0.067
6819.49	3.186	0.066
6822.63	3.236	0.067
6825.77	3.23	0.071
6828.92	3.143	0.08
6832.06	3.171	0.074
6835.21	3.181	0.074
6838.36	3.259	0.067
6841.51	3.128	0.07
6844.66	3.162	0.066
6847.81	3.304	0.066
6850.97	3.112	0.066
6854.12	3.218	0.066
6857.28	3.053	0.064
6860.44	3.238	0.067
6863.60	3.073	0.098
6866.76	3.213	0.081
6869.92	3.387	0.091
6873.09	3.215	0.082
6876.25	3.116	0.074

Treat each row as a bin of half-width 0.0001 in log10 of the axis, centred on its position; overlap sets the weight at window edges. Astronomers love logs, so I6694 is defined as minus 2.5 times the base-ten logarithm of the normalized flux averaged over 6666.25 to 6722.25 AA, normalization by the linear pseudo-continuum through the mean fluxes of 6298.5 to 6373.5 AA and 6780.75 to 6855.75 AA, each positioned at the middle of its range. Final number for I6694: 0.01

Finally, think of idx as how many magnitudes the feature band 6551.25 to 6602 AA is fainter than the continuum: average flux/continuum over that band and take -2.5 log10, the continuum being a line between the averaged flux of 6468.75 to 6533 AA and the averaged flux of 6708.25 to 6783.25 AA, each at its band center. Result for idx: 0.04 mag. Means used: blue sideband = 3.28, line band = 3.14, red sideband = 3.19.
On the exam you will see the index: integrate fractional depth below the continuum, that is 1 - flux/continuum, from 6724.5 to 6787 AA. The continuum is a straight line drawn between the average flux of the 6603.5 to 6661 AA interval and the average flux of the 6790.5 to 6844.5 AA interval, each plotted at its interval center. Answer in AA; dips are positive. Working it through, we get 0.7 AA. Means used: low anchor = 3.28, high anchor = 3.19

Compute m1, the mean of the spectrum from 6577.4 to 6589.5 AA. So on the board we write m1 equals 3.24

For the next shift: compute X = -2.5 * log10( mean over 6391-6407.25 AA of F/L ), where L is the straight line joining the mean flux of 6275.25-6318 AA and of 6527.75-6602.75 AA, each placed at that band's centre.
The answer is 0.01 mag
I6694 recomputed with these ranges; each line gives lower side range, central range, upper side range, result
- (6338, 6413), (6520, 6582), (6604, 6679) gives 0.04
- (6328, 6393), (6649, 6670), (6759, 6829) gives 0.01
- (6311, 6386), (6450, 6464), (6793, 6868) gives 0.02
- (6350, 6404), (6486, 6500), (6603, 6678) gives 0.04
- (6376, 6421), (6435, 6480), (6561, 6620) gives 0.00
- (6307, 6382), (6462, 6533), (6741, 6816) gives 0.01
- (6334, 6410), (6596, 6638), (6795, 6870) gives 0.00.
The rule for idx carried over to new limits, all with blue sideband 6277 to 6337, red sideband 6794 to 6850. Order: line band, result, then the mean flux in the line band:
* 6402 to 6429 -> 0.00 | 3.35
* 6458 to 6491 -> 0.02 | 3.29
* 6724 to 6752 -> 0.02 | 3.18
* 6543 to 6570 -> 0.08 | 3.06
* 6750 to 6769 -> 0.01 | 3.18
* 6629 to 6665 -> 0.01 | 3.25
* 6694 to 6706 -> 0.02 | 3.19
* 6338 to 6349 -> 0.01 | 3.35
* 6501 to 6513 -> 0.02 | 3.25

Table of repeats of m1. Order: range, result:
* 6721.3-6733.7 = 3.25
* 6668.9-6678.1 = 3.22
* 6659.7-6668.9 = 3.11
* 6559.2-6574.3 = 2.91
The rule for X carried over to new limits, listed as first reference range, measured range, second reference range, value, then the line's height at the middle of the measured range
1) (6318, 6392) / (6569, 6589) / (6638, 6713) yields 0.02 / 3.28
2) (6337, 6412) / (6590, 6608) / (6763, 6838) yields 0.02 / 3.28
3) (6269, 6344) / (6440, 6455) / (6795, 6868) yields 0.02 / 3.35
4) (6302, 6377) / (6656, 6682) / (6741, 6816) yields 0.02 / 3.23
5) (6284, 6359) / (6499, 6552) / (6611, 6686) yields 0.00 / 3.31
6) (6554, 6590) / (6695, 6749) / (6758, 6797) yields -0.01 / 3.16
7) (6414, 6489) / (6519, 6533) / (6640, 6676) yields -0.03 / 3.27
